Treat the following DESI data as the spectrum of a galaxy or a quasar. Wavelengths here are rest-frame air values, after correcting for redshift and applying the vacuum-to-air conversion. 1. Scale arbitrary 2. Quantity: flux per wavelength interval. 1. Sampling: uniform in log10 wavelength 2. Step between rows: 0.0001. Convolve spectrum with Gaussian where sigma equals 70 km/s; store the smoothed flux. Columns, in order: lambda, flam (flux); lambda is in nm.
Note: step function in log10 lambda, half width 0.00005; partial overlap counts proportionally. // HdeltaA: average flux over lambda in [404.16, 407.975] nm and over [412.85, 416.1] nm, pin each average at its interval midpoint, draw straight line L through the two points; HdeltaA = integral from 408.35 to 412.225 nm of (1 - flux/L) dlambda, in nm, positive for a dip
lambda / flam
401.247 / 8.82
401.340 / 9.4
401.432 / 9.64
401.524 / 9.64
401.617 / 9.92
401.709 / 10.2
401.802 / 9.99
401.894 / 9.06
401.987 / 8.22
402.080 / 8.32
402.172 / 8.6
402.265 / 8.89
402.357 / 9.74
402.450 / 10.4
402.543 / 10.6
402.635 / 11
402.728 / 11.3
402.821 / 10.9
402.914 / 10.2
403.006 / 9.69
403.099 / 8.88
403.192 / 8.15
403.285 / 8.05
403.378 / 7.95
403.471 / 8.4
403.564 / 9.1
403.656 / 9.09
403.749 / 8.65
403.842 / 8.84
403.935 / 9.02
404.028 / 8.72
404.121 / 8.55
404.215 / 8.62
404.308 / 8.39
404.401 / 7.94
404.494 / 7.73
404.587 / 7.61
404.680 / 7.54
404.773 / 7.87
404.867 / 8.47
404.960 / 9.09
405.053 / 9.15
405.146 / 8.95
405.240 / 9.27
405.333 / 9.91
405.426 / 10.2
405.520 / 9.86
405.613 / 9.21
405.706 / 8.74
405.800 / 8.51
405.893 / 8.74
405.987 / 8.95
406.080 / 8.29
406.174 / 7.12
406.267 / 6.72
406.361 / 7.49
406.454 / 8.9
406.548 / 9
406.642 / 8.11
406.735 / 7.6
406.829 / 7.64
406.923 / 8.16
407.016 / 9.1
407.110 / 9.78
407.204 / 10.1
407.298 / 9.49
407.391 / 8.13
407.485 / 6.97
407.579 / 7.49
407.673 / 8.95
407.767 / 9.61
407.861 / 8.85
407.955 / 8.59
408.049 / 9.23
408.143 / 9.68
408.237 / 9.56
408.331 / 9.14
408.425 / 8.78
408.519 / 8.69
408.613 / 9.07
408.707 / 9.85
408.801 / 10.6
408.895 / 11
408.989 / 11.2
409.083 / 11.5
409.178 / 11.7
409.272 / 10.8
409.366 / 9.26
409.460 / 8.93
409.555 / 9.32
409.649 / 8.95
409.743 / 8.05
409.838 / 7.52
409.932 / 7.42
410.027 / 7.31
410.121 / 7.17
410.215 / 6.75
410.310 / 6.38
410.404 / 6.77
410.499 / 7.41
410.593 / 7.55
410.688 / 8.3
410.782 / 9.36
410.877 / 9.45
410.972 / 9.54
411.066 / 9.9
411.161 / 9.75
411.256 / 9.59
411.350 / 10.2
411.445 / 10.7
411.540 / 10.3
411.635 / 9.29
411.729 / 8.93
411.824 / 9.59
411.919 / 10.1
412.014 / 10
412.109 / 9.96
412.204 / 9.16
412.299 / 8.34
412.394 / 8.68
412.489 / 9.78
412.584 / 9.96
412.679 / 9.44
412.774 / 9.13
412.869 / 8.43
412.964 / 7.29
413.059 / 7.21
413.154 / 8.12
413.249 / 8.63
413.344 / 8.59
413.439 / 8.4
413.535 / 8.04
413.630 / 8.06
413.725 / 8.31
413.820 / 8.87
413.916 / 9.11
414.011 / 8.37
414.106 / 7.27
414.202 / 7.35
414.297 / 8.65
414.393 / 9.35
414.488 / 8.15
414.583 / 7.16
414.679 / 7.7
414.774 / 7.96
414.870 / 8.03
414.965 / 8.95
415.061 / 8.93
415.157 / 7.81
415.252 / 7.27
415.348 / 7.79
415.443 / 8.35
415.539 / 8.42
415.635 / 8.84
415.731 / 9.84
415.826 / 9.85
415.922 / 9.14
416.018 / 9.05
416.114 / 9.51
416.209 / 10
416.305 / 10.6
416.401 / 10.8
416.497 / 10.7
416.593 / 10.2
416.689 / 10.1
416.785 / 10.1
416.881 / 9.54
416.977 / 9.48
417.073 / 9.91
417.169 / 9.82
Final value -0.33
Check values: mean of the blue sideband 8.56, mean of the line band 9.17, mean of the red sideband 8.34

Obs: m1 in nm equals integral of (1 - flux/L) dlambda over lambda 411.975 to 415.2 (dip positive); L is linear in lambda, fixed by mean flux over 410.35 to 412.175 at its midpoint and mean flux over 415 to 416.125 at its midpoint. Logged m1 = 0.17 nm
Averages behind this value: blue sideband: 9.29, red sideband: 8.7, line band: 8.5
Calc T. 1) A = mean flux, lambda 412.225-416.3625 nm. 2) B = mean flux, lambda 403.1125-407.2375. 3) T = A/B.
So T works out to 1.0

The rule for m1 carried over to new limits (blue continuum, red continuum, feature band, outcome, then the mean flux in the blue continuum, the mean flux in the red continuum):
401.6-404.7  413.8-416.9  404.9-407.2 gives 0.08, 9.07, 8.9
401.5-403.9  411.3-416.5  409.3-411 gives 0.18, 9.37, 8.87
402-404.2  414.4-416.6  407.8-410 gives -0.09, 9.24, 8.9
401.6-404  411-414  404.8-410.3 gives 0.20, 9.34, 9.09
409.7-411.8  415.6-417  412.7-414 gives 0.12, 8.54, 9.87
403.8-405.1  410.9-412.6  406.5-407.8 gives 0.04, 8.39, 9.64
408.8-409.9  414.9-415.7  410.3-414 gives 0.09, 9.84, 8.32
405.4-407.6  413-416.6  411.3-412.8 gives -0.17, 8.51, 8.65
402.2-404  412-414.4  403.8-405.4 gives 0.12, 9.4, 8.6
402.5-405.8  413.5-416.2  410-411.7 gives 0.00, 9.01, 8.46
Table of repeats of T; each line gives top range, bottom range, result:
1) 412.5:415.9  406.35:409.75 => 0.91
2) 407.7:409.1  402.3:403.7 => 1.01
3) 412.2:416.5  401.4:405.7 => 0.95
